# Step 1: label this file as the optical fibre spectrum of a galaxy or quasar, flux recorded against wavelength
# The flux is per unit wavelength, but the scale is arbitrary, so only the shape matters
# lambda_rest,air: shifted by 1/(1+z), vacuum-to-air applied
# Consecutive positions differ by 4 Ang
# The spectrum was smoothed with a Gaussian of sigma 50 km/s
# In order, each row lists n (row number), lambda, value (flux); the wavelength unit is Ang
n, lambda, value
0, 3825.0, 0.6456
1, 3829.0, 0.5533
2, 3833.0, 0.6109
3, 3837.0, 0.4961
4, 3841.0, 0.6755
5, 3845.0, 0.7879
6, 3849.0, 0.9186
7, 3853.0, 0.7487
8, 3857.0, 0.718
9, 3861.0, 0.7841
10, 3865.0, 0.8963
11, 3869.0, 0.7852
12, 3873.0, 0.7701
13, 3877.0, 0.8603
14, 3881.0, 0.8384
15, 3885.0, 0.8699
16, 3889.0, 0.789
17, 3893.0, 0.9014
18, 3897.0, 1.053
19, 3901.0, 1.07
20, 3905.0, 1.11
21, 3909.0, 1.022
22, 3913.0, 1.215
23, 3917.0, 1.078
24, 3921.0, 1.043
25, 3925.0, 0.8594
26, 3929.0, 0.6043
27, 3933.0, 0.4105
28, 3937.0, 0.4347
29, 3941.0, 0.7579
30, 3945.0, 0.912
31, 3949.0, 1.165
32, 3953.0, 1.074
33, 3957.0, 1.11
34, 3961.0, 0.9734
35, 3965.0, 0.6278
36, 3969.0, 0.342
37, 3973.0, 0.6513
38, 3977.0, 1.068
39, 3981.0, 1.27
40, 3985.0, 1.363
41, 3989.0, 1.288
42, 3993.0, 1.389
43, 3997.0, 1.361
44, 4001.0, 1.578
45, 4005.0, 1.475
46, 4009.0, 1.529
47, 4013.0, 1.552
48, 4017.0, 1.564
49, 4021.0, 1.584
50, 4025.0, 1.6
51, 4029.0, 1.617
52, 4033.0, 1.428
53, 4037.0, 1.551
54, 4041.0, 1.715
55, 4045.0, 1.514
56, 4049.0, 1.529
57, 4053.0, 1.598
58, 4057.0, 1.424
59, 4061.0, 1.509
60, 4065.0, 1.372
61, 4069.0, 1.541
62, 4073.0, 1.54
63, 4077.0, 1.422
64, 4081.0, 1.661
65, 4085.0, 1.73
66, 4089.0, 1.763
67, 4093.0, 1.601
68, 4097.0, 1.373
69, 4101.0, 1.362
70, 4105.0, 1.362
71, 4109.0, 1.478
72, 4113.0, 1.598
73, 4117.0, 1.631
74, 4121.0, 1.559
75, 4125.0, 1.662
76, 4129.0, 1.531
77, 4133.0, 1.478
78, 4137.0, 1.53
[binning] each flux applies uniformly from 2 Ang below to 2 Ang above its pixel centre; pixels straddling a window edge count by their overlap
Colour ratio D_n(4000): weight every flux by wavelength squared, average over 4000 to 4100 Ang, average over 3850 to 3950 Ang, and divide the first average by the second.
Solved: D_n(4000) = 1.93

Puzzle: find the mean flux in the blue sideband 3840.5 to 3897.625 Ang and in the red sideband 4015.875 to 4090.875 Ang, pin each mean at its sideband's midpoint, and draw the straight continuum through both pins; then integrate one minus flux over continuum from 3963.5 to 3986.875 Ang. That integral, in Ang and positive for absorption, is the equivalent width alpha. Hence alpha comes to 6.8 Ang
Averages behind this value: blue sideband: 0.825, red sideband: 1.56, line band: 0.89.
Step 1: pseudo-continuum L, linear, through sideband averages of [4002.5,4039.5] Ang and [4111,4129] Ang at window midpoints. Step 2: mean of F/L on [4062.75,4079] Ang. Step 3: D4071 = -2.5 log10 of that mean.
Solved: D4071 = 0.076 mag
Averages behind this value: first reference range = 1.55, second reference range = 1.6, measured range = 1.47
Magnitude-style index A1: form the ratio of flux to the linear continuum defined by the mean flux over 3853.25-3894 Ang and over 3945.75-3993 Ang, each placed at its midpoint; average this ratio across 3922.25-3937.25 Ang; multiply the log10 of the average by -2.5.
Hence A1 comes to 0.44 mag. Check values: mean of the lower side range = 0.816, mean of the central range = 0.617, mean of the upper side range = 1.01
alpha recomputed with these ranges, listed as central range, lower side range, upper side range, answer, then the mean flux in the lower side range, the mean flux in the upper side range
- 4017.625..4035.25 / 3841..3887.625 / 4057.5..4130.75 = -3.2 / 0.81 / 1.54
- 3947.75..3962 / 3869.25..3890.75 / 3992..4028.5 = 1.6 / 0.823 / 1.52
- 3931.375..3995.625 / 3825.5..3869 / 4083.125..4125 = 9.9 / 0.719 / 1.55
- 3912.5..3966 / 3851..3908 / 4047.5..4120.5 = 9.6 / 0.874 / 1.53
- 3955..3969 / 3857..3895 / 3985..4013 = 4.8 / 0.827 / 1.44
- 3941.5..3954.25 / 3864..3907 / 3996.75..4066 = 1.7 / 0.904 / 1.53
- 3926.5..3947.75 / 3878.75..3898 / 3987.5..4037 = 9.1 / 0.882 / 1.5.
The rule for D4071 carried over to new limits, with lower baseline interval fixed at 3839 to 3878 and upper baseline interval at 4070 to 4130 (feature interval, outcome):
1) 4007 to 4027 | -0.21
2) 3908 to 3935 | 0.11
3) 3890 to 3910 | -0.11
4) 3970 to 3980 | 0.34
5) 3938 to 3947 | 0.32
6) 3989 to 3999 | -0.12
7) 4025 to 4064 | -0.12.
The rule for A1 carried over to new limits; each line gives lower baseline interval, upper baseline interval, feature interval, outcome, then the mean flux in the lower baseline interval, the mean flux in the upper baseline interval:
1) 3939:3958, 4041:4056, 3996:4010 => -0.14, 0.998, 1.56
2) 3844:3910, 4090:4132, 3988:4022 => -0.20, 0.877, 1.52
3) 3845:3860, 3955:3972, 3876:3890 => -0.08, 0.793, 0.757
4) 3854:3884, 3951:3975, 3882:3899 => -0.12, 0.808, 0.796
